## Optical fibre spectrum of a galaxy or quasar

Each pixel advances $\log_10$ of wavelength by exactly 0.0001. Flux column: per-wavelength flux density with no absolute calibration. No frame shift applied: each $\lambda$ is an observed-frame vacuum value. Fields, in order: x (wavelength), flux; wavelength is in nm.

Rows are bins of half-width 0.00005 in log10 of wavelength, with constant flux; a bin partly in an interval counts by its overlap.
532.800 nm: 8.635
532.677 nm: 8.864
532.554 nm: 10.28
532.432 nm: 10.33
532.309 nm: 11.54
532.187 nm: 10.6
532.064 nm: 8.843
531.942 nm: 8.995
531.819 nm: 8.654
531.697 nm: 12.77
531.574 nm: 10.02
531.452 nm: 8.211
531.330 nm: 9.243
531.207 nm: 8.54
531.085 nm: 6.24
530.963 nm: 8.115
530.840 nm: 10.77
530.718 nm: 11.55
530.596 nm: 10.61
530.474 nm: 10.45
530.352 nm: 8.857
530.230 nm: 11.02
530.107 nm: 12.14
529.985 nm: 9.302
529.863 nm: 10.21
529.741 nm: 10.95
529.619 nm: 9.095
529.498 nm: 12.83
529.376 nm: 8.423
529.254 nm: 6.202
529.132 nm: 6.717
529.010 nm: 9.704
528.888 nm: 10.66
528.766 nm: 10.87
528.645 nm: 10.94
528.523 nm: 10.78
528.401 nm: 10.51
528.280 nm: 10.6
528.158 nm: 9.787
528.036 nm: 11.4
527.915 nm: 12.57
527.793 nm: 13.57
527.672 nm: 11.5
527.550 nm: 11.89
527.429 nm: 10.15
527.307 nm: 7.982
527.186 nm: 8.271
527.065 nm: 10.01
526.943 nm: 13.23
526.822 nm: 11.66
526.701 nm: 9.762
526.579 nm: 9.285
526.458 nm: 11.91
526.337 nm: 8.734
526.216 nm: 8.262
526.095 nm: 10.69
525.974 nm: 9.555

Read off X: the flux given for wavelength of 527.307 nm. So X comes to 7.982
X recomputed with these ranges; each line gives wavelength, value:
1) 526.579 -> 9.285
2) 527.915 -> 12.57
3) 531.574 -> 10.02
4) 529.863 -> 10.21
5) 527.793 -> 13.57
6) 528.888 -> 10.66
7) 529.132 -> 6.717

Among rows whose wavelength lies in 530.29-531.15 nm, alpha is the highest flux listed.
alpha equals 11.55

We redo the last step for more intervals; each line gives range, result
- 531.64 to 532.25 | 12.77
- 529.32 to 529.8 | 12.83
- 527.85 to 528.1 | 12.57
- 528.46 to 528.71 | 10.94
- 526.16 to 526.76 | 11.91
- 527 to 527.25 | 10.01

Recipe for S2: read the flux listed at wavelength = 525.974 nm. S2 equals 9.555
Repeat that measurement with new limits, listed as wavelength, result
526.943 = 13.23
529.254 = 6.202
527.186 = 8.271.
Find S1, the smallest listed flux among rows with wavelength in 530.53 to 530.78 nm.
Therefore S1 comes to 10.61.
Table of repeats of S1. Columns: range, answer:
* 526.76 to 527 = 11.66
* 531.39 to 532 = 8.211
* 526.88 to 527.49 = 7.982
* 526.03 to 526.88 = 8.262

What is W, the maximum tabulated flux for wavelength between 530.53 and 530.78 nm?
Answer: 11.55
